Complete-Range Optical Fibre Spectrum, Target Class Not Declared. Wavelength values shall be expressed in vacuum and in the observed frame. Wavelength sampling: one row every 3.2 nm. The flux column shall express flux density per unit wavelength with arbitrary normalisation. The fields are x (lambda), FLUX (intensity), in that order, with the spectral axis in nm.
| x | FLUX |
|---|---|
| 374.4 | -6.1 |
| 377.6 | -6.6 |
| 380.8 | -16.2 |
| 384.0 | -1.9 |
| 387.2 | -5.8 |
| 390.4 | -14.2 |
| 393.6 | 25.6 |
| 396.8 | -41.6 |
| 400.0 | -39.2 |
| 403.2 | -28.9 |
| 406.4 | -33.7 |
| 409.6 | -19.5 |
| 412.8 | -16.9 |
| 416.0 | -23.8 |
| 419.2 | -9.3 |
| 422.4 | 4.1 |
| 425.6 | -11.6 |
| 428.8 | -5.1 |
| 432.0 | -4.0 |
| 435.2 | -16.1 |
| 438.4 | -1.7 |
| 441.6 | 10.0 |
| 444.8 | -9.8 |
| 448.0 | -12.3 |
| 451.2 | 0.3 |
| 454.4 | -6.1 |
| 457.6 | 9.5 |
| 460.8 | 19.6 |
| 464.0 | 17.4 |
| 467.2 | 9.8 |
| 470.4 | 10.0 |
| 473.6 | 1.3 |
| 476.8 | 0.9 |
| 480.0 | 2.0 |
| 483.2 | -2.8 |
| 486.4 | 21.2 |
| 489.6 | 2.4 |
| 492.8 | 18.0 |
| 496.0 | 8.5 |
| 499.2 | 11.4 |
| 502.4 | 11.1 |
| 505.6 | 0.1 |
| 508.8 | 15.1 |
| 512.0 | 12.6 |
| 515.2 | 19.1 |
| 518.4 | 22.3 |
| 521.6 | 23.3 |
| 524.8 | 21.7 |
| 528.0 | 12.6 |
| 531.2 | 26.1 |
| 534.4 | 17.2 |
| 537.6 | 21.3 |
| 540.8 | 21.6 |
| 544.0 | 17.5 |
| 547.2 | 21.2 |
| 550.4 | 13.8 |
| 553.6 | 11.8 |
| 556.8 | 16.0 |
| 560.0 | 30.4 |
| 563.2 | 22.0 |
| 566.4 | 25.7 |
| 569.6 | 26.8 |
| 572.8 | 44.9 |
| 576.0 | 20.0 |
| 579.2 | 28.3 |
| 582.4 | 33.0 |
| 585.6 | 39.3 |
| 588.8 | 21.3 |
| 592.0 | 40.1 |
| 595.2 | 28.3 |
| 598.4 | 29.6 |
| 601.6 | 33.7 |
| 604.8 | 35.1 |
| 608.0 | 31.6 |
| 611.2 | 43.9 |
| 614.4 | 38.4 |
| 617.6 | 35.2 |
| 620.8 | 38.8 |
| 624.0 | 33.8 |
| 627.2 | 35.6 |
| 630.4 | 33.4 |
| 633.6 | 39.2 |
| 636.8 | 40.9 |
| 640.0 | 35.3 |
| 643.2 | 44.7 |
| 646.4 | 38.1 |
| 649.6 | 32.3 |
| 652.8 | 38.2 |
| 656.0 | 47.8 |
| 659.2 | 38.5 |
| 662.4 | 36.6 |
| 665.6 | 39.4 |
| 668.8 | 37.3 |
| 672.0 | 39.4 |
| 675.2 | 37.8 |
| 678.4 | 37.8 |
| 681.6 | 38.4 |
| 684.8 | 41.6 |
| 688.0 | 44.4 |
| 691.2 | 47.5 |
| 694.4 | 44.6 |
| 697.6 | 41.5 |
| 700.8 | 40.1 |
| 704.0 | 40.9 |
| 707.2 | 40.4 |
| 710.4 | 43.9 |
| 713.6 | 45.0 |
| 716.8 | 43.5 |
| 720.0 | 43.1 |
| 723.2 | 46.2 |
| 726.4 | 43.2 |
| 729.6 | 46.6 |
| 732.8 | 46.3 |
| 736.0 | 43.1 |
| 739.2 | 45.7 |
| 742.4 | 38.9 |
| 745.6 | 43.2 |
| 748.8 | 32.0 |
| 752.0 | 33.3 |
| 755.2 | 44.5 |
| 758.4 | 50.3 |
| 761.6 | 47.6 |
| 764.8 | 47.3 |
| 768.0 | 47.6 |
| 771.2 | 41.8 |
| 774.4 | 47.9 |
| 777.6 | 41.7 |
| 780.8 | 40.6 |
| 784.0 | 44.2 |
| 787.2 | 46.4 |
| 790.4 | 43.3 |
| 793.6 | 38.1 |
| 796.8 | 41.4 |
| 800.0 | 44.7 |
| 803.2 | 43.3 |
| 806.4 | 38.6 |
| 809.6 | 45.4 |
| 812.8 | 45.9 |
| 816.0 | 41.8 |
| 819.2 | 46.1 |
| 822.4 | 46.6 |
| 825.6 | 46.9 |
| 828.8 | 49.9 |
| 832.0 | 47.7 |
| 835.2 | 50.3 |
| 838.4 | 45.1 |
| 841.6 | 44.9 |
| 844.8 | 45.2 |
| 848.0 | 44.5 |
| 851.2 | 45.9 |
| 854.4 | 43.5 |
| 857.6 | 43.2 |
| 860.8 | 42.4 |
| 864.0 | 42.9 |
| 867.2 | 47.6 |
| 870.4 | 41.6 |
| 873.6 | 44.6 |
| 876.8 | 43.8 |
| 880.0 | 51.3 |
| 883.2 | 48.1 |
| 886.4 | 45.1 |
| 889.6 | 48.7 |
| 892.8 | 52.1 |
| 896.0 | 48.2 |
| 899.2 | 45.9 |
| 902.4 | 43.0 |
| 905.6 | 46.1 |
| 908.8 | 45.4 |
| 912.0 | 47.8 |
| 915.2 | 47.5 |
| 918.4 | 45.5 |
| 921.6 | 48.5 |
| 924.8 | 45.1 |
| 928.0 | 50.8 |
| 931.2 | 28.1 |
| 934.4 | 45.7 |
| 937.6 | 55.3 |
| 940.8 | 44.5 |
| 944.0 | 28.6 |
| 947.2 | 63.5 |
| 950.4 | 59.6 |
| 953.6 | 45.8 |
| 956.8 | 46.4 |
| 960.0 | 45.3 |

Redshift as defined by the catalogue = 0.533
